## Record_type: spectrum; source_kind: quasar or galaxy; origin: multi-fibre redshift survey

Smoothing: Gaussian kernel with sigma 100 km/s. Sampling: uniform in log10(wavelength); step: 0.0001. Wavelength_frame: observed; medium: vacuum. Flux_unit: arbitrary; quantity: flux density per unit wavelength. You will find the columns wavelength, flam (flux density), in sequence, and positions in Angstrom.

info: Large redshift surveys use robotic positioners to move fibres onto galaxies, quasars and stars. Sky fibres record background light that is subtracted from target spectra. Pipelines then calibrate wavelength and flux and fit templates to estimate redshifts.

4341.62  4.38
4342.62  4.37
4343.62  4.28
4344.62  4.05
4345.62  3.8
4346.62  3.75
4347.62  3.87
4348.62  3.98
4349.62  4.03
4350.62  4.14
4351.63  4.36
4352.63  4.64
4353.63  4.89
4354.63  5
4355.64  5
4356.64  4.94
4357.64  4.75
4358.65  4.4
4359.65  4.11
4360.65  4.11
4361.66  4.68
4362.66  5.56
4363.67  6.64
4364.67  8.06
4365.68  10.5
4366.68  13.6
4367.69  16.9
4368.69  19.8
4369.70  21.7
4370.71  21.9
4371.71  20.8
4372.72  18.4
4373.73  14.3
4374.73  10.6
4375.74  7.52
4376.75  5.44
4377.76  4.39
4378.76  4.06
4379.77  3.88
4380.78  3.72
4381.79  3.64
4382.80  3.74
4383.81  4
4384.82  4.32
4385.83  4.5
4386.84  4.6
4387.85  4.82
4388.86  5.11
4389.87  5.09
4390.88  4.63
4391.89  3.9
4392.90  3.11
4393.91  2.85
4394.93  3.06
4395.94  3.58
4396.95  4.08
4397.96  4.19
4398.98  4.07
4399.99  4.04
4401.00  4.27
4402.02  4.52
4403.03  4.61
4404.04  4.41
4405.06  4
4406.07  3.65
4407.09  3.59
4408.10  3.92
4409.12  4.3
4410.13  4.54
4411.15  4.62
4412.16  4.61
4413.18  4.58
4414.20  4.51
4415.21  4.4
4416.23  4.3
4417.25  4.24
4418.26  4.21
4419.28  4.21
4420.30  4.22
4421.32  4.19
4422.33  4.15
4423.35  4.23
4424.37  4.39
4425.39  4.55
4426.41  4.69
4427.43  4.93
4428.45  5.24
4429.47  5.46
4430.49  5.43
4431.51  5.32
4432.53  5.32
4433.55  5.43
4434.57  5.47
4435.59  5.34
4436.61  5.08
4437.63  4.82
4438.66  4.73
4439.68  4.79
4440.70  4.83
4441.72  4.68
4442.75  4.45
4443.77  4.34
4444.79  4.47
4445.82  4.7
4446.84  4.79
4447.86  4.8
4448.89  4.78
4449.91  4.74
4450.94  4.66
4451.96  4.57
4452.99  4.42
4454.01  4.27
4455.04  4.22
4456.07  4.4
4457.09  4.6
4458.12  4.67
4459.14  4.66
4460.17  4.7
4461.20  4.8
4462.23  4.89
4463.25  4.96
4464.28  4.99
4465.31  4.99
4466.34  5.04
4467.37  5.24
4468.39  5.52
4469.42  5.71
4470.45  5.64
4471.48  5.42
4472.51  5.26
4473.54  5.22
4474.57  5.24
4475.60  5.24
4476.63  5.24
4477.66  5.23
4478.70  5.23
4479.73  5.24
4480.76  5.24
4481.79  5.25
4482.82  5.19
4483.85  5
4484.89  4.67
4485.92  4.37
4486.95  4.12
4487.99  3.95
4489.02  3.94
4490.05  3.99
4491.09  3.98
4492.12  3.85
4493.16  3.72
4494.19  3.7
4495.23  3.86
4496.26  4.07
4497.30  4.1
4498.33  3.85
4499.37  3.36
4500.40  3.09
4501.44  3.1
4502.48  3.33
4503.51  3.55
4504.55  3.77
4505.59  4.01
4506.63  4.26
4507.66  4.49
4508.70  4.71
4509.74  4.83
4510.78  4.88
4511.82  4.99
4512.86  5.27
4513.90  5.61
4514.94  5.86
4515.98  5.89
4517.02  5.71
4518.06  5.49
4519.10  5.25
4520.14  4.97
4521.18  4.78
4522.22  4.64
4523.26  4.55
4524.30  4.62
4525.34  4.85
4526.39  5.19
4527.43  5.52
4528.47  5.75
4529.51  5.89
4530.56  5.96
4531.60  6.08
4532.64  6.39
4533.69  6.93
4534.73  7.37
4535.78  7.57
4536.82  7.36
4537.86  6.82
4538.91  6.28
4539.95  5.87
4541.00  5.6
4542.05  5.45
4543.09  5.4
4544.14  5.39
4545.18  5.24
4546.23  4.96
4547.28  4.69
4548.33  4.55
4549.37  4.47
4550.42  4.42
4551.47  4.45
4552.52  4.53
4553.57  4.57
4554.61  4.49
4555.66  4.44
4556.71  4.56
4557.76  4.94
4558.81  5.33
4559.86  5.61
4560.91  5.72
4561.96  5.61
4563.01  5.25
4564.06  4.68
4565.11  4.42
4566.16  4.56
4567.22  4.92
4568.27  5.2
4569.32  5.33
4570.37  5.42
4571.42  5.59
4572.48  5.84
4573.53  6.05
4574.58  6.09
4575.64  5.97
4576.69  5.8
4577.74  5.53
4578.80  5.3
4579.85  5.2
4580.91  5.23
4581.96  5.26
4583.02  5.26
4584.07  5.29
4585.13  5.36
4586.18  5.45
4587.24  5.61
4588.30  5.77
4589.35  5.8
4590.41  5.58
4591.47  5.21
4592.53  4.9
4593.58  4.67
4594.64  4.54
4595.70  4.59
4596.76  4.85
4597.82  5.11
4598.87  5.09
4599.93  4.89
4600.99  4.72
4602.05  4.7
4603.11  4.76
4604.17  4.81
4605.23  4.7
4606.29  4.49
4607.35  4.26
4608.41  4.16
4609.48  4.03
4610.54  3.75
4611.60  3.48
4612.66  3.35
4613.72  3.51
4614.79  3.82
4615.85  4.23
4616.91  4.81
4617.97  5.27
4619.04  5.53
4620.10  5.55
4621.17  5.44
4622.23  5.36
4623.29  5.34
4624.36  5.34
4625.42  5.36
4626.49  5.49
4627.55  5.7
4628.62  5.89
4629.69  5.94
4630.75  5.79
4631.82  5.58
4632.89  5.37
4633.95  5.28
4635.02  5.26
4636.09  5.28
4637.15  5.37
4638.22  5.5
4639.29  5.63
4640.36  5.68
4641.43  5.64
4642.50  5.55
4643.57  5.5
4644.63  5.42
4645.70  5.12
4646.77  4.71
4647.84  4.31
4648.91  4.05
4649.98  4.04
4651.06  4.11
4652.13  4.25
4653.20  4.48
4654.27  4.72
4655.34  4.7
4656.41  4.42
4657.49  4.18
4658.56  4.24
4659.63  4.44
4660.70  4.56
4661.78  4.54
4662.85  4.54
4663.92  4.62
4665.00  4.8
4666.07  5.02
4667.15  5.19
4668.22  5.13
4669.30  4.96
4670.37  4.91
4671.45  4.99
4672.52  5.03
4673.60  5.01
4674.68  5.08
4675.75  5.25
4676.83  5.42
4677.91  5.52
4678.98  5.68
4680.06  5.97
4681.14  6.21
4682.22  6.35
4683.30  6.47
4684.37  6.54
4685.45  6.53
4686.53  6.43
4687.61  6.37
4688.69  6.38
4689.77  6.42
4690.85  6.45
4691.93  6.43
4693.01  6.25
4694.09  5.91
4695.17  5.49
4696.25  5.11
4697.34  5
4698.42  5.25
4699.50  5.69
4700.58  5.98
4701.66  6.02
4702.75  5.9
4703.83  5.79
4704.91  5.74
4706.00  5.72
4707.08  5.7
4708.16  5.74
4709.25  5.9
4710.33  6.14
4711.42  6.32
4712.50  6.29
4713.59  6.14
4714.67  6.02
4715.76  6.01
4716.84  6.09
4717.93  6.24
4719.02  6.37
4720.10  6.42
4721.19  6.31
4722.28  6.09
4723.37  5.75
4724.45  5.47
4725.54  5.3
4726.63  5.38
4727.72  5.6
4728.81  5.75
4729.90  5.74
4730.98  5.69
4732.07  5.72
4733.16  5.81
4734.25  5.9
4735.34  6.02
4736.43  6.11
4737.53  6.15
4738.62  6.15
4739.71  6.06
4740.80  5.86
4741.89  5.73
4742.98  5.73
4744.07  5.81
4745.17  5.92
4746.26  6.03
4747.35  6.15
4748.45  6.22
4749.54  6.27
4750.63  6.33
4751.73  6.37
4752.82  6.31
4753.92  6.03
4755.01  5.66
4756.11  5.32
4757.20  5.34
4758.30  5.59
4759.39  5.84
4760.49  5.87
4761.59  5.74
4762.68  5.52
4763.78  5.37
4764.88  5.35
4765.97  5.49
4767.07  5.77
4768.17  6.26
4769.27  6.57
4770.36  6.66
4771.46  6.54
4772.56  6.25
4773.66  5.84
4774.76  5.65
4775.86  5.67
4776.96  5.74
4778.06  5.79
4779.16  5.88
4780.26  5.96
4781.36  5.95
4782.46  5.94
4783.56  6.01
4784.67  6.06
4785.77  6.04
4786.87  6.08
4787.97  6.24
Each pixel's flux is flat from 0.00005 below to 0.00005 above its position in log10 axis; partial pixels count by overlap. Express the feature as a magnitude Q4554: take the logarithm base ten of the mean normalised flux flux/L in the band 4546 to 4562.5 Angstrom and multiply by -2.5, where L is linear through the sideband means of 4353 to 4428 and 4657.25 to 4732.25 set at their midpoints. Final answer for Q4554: 0.21 mag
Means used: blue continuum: 6.12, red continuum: 5.66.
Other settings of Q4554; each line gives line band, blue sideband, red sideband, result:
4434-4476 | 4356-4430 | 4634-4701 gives 0.215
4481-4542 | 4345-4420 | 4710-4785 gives 0.216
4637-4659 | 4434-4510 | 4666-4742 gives 0.147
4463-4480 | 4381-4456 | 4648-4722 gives -0.132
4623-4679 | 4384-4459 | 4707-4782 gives 0.094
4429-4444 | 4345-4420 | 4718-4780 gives 0.198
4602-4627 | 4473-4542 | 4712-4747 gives 0.171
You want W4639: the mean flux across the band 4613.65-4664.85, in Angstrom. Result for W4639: 5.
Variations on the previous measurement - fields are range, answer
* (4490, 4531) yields 4.59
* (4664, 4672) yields 4.98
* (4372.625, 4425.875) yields 4.74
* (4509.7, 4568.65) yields 5.35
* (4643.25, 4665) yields 4.54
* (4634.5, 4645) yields 5.49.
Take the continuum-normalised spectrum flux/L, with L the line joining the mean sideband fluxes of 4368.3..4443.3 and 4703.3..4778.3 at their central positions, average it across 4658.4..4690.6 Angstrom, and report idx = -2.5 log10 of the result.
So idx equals 0.084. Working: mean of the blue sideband 5.74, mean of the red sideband 5.92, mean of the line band 5.44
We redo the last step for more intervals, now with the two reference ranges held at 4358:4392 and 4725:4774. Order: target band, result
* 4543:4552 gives 0.44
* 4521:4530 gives 0.40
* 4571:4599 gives 0.28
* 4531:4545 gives 0.16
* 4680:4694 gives -0.01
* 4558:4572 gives 0.34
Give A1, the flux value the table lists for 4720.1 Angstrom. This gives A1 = 6.42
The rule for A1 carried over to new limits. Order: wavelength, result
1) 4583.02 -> 5.26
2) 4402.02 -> 4.52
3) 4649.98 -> 4.04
